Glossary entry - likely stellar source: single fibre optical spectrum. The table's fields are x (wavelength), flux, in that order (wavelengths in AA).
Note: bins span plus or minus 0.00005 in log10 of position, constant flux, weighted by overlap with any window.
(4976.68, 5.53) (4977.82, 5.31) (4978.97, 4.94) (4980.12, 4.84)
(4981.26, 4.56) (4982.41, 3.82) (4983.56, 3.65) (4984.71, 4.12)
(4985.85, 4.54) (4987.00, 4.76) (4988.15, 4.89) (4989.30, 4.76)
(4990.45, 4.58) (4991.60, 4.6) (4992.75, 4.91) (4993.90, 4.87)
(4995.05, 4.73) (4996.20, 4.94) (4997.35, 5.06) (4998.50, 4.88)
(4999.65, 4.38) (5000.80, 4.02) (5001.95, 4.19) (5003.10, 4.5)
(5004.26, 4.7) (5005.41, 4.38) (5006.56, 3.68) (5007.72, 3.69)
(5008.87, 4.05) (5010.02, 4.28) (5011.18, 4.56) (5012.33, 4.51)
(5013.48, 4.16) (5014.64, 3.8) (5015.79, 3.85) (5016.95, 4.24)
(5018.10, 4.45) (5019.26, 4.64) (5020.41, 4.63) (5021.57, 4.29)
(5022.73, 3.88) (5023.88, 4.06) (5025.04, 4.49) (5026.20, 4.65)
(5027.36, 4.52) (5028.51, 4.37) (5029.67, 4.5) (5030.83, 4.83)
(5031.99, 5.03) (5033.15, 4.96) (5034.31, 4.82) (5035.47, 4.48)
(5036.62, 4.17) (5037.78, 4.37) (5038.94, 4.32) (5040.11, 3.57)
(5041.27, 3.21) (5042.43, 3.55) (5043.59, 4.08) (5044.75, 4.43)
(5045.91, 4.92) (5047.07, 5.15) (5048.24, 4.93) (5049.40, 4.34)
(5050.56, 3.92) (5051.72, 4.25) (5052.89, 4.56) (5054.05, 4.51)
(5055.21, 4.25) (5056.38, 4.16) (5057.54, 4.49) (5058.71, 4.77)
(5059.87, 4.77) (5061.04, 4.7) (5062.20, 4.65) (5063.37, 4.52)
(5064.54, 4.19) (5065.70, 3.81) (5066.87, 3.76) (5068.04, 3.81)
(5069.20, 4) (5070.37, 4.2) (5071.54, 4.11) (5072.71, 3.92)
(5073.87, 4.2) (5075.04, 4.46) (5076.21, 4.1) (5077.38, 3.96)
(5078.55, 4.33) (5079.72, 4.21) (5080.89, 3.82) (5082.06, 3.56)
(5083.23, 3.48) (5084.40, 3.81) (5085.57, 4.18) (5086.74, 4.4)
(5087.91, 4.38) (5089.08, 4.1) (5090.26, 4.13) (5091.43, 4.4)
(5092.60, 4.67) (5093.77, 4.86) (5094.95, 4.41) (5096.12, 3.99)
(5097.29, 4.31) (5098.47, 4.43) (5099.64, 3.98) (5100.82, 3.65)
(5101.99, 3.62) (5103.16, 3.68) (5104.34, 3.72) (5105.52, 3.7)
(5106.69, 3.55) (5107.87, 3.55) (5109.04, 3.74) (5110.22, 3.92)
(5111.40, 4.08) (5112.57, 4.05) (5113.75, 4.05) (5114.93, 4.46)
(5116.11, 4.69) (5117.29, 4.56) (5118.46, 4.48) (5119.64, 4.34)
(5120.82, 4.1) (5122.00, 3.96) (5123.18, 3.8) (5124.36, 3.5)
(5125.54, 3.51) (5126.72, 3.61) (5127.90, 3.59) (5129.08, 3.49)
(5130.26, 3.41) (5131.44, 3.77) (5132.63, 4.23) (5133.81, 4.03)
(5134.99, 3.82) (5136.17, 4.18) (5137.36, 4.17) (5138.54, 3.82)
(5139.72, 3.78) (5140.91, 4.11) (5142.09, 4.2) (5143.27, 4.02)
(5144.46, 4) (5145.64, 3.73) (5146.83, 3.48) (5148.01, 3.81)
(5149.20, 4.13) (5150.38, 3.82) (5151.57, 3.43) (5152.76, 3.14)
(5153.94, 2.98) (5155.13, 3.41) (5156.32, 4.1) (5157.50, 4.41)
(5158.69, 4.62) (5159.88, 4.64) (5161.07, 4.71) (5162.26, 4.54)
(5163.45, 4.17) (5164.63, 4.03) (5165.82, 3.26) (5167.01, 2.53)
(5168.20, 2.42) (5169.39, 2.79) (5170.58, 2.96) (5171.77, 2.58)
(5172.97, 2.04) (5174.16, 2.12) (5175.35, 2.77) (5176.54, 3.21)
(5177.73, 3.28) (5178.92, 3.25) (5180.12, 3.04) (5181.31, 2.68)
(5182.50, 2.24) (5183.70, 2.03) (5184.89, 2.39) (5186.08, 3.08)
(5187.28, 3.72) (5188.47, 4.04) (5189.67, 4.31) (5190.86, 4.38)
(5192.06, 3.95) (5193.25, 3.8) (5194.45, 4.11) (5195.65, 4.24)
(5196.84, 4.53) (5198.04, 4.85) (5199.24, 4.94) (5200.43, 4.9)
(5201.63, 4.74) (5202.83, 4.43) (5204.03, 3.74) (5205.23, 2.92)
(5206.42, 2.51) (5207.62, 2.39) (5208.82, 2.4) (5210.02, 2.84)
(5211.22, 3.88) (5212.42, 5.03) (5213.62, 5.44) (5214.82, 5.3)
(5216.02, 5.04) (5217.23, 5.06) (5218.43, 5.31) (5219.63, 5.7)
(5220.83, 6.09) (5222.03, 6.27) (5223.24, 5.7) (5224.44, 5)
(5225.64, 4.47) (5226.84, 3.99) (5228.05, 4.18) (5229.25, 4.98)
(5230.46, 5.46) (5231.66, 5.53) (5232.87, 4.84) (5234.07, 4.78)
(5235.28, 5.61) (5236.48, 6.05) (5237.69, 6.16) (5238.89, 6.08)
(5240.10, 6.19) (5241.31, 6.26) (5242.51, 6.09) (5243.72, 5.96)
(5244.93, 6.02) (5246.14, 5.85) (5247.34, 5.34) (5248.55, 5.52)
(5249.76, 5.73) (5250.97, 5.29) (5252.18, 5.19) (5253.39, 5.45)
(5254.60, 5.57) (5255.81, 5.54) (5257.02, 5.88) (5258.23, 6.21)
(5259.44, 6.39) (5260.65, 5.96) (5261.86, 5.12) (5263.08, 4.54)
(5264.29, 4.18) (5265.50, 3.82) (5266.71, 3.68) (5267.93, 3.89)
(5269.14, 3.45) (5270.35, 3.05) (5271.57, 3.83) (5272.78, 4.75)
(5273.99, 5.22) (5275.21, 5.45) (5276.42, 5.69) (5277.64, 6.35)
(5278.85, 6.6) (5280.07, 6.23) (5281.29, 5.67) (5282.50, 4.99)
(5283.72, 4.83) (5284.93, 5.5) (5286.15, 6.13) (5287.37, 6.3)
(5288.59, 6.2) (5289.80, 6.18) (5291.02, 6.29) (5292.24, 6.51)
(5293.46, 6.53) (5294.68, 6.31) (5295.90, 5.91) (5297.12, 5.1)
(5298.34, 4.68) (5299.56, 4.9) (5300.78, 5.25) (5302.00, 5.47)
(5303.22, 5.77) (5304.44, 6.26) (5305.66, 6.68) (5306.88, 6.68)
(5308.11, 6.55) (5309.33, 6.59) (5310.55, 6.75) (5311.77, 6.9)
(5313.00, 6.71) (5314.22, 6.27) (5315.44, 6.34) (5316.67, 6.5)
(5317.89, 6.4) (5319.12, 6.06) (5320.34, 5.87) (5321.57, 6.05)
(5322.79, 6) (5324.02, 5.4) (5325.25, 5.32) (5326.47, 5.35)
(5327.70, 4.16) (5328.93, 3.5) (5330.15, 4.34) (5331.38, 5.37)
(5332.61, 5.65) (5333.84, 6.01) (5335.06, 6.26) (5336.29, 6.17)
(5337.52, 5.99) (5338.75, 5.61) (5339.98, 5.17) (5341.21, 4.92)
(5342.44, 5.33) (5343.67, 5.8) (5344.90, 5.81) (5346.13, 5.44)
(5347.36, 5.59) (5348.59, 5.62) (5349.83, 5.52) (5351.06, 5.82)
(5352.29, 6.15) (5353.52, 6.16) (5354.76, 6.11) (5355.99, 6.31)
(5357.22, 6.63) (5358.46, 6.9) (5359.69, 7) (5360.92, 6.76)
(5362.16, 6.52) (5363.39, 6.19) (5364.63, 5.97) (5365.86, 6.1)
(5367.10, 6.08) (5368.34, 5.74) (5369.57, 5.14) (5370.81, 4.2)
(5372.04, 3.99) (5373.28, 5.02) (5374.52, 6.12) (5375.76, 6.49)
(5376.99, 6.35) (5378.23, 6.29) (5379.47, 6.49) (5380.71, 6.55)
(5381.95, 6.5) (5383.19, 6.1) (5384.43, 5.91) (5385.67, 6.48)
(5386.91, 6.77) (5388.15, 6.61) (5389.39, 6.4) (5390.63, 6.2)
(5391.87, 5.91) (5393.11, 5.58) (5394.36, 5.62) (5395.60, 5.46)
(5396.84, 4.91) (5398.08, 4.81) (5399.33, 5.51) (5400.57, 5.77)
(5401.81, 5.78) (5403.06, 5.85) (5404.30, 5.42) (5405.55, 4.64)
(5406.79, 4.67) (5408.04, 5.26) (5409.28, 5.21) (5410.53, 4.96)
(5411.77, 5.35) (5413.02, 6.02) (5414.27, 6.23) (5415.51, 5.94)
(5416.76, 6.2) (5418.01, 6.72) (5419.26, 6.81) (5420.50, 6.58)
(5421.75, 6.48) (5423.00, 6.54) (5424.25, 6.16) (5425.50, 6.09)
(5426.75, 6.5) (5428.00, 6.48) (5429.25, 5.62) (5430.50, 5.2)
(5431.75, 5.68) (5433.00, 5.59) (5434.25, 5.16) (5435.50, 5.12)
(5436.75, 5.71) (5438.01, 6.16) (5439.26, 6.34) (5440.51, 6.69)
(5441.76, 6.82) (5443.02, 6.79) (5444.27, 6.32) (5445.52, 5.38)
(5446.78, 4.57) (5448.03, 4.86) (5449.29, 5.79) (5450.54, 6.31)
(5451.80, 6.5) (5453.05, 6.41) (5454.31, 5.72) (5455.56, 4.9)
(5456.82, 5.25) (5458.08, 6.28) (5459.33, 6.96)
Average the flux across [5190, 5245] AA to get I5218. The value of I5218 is 4.82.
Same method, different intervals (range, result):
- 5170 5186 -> 2.67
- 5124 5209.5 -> 3.61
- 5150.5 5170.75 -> 3.67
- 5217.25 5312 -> 5.52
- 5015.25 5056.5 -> 4.37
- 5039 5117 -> 4.16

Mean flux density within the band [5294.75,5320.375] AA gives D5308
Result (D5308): 6.09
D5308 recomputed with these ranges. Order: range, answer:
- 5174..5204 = 3.67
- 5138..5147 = 3.91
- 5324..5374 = 5.64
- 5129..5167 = 3.9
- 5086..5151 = 4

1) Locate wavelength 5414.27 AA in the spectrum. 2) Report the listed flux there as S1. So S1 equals 6.23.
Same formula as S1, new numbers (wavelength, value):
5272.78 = 4.75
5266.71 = 3.68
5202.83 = 4.43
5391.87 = 5.91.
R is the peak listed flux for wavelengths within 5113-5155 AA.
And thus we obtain 4.69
